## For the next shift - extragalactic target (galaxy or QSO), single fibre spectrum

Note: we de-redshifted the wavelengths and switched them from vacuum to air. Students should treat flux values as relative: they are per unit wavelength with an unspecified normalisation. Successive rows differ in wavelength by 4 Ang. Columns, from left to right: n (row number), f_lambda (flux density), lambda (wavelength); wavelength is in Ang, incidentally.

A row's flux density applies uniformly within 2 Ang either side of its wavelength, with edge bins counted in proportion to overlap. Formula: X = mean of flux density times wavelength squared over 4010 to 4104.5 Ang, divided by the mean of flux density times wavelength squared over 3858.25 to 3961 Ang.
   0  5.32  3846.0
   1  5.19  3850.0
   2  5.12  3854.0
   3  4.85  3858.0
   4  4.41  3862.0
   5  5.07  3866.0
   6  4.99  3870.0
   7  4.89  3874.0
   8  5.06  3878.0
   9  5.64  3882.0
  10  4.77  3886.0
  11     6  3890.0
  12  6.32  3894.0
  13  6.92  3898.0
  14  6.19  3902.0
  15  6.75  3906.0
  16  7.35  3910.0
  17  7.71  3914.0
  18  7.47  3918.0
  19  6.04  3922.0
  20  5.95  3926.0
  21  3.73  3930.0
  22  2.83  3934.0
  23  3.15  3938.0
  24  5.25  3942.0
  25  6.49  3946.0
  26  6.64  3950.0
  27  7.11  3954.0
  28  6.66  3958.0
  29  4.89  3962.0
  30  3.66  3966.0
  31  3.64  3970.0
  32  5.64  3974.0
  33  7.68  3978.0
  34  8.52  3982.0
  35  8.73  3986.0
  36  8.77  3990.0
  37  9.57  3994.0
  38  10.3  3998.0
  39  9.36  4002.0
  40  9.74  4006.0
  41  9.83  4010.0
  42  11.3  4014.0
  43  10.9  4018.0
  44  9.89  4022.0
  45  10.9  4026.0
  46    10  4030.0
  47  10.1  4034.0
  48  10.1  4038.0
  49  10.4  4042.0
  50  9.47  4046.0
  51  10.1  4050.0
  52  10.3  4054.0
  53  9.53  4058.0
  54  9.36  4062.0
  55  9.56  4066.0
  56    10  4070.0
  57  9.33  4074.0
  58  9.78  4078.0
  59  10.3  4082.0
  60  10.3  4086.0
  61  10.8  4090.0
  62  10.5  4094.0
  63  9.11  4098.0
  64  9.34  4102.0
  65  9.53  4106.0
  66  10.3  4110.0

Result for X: 1.89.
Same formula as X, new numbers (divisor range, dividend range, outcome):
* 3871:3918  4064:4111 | 1.76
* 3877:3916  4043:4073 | 1.68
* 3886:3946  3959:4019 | 1.45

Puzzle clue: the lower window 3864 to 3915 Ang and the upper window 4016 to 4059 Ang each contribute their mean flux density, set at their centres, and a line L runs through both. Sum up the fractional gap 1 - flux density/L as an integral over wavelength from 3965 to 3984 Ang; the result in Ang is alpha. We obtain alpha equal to 5.6 Ang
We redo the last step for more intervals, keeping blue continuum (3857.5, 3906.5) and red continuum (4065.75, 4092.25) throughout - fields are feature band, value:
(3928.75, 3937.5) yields 4.5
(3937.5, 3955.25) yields 2.9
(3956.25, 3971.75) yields 5.6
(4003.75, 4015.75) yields -2.5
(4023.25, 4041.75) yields -2.7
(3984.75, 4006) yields -3.4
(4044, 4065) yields -0.6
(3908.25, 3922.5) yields -2.2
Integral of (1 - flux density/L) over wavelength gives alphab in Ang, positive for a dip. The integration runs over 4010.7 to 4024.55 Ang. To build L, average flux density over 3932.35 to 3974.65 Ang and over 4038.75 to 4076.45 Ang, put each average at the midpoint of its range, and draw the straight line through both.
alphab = -4.6 Ang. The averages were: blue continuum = 5.09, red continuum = 9.79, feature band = 10.6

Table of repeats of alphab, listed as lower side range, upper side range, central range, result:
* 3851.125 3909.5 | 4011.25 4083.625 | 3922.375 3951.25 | 9.0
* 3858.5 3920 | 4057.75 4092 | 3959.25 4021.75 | -0.1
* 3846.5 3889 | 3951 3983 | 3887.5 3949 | -4.7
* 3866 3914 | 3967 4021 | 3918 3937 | 5.6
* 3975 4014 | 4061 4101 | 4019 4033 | -1.3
